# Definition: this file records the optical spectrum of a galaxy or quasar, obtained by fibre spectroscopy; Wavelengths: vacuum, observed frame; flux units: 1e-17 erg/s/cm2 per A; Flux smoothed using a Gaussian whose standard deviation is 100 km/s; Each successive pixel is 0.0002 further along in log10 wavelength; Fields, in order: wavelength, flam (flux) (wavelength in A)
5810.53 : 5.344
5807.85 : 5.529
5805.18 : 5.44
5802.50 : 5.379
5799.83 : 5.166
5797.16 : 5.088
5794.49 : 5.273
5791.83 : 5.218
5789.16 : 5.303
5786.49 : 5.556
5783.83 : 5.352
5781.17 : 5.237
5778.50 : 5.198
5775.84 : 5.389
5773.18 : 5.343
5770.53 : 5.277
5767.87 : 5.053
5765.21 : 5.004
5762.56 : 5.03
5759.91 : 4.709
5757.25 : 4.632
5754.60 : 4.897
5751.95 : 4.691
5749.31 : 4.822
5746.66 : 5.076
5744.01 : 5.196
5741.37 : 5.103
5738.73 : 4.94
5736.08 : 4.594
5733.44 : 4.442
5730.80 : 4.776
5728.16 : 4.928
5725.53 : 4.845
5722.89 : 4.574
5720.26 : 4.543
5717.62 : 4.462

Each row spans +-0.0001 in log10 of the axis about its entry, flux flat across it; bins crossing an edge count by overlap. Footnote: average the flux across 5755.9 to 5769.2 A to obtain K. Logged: 4.88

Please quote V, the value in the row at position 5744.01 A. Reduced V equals 5.196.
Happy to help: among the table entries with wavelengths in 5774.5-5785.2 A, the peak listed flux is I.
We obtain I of 5.389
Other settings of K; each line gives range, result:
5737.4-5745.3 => 5.08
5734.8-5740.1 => 4.77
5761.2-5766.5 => 5.02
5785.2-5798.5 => 5.29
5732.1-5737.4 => 4.52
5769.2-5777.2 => 5.34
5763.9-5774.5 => 5.17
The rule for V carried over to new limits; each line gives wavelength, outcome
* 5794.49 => 5.273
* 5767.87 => 5.053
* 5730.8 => 4.776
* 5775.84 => 5.389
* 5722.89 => 4.574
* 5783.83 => 5.352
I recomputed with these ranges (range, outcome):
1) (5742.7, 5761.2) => 5.196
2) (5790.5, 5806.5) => 5.44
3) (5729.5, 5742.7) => 5.103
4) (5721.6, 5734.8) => 4.928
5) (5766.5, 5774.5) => 5.343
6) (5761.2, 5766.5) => 5.03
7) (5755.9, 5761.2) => 4.709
